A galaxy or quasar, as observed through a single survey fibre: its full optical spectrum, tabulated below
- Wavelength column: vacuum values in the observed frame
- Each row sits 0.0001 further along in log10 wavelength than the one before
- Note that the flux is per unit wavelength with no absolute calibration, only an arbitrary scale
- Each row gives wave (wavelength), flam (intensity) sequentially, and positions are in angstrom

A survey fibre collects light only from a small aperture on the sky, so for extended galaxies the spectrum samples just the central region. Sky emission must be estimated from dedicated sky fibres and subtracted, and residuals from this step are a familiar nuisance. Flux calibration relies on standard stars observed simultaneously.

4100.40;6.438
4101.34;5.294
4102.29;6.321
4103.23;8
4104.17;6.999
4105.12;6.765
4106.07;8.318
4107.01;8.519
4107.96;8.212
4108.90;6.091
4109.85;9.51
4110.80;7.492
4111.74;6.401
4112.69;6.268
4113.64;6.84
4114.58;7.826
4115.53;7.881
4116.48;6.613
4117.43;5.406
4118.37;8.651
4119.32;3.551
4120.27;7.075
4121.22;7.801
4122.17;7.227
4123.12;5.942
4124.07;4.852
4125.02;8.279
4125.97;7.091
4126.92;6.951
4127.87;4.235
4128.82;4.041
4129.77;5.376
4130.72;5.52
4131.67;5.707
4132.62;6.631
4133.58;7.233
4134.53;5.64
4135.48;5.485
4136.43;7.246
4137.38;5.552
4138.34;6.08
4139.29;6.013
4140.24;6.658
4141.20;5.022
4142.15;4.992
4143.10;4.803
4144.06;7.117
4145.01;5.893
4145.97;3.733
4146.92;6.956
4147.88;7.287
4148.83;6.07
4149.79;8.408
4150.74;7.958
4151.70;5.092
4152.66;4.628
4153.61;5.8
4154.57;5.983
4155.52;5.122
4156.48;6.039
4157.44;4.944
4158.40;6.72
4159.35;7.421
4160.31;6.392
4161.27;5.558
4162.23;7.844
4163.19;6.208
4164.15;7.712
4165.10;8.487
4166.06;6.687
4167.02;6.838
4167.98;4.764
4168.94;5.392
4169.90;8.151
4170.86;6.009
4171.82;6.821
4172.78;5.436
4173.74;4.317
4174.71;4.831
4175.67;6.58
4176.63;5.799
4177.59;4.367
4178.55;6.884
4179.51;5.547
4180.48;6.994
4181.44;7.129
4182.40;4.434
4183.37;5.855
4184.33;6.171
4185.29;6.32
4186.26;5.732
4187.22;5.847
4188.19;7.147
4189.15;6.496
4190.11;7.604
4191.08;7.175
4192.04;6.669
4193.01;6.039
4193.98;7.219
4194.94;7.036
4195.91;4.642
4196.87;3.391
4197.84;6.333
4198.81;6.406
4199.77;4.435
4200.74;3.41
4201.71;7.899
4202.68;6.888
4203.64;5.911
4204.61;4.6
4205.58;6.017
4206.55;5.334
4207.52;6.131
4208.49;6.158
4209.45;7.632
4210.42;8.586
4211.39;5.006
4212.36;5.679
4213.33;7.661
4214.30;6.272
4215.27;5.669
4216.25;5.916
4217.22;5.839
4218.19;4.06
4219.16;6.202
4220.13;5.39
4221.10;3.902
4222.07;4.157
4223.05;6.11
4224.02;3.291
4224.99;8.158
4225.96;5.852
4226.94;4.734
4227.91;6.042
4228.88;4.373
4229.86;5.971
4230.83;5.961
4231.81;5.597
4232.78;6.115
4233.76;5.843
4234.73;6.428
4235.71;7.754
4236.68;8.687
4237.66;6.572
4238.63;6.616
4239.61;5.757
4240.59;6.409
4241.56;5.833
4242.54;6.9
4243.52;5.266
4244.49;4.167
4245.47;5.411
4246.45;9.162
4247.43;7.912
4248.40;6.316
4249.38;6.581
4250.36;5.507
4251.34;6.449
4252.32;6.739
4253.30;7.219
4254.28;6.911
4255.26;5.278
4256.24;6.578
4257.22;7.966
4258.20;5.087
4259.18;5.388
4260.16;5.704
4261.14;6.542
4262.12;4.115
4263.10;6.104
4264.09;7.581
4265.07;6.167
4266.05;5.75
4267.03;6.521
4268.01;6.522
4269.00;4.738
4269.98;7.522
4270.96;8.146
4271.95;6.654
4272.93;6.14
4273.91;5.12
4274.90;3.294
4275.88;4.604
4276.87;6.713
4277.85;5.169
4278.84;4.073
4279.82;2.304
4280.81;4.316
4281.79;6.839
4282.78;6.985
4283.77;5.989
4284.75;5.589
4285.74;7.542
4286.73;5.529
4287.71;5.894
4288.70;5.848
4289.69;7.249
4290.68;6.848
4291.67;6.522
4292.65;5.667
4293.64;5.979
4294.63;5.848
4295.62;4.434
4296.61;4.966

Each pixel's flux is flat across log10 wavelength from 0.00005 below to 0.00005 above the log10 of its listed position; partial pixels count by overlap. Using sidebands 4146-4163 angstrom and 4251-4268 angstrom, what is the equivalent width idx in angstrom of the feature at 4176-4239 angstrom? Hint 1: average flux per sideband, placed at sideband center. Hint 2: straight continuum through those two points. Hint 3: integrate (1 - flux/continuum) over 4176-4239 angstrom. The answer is 2.7 angstrom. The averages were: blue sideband 6.29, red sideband 6.25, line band 6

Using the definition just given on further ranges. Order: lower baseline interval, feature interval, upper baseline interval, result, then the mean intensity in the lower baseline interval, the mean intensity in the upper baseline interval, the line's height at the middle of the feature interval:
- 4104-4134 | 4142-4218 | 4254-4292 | 3.20 angstrom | 6.72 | 5.94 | 6.41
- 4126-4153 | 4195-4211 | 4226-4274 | 0.66 angstrom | 5.97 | 6.27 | 6.14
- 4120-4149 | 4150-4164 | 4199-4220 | -0.38 angstrom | 6.07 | 5.96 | 6.04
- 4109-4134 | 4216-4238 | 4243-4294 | 1.45 angstrom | 6.54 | 6.04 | 6.18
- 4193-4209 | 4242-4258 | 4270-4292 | -1.93 angstrom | 5.75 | 5.82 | 5.79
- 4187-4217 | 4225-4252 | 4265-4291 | -1.16 angstrom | 6.17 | 5.84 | 6.01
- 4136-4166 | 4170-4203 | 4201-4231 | 0.04 angstrom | 6.26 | 5.83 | 6.02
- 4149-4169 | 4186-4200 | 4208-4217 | 0.59 angstrom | 6.4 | 6.49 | 6.45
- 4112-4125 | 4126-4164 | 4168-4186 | 1.67 angstrom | 6.66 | 5.91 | 6.32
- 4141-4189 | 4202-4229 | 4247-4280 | 1.20 angstrom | 6.13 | 6.01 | 6.07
